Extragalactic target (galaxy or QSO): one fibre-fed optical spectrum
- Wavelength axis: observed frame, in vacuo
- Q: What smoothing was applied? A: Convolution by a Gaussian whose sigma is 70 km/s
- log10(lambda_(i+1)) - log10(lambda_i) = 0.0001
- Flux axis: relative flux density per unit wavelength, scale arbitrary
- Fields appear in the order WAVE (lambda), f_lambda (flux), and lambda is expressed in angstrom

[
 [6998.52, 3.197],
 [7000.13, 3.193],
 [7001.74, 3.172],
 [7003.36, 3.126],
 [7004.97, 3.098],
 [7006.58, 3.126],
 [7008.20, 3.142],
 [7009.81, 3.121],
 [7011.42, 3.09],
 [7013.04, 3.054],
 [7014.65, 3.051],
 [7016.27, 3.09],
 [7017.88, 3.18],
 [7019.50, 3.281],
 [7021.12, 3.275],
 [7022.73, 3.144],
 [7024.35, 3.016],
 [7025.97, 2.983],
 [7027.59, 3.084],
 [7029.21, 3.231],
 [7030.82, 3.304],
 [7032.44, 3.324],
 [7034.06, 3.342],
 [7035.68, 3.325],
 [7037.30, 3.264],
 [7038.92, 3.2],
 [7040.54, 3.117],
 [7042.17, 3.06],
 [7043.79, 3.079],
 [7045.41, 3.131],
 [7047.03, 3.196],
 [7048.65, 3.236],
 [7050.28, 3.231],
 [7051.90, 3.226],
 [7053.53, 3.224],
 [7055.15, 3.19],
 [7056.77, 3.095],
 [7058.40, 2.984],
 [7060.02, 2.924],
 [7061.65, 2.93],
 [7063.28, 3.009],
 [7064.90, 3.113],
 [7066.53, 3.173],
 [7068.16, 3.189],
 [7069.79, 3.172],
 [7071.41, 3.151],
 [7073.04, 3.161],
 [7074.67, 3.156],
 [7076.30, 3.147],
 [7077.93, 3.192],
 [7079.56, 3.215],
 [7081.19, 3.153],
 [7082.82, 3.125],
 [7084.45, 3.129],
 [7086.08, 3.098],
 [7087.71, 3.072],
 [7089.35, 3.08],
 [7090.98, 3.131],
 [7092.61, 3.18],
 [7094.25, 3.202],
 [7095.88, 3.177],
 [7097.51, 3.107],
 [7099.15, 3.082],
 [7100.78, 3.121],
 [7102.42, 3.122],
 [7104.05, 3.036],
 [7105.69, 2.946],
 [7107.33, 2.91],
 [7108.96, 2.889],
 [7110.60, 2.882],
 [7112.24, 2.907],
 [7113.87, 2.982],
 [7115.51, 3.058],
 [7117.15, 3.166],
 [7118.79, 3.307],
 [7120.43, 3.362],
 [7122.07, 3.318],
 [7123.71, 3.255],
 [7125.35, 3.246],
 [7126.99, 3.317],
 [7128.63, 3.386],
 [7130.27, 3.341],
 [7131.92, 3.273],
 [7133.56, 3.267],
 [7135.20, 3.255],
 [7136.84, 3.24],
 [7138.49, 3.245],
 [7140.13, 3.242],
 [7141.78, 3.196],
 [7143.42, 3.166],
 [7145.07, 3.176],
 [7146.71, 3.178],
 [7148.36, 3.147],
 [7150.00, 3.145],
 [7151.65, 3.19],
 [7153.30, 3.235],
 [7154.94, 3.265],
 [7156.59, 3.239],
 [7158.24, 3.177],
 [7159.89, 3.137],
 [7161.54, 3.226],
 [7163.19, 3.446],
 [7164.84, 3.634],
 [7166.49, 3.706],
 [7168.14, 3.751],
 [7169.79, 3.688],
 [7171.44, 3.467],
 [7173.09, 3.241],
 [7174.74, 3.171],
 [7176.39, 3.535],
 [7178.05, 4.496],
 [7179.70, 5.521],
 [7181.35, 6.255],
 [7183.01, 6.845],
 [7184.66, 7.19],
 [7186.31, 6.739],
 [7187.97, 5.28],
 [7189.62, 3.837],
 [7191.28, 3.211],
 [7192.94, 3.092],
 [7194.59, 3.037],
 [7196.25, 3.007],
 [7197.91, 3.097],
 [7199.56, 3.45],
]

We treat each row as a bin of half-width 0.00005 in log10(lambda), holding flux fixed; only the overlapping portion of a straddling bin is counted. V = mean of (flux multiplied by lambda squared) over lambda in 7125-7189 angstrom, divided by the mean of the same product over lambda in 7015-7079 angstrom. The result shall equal 1.25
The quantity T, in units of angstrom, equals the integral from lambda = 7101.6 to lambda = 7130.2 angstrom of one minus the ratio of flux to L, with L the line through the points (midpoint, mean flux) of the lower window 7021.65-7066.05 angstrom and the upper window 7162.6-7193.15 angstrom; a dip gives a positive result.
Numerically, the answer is 5.4 angstrom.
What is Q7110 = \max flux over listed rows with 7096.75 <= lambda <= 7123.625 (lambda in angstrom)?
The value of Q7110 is 3.362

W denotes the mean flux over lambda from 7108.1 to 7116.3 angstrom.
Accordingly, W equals 2.95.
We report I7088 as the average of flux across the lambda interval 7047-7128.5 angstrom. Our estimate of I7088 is 3.13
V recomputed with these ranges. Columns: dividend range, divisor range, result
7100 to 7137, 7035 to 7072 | 1.02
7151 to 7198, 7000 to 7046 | 1.32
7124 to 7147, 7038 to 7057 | 1.05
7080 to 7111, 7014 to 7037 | 0.98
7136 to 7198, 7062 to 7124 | 1.25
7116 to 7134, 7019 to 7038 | 1.05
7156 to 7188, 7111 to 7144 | 1.36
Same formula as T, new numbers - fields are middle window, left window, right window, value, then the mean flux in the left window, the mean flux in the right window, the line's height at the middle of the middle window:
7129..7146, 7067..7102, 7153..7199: 1.91 angstrom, 3.14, 4.03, 3.65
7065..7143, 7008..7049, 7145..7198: 8.79 angstrom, 3.17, 3.91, 3.56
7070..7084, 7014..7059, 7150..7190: 1.26 angstrom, 3.17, 4.16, 3.47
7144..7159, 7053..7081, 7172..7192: 4.24 angstrom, 3.12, 4.93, 4.45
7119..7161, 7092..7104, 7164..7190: 7.36 angstrom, 3.13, 4.66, 3.95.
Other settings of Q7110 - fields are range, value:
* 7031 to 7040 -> 3.342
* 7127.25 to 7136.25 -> 3.386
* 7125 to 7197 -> 7.19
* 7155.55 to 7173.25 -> 3.751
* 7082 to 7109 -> 3.202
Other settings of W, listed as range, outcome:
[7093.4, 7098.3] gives 3.16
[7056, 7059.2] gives 3.03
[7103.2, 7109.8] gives 2.95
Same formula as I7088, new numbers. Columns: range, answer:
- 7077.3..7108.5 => 3.11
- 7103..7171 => 3.23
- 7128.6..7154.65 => 3.23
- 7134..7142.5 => 3.24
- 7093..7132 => 3.14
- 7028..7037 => 3.3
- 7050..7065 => 3.09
